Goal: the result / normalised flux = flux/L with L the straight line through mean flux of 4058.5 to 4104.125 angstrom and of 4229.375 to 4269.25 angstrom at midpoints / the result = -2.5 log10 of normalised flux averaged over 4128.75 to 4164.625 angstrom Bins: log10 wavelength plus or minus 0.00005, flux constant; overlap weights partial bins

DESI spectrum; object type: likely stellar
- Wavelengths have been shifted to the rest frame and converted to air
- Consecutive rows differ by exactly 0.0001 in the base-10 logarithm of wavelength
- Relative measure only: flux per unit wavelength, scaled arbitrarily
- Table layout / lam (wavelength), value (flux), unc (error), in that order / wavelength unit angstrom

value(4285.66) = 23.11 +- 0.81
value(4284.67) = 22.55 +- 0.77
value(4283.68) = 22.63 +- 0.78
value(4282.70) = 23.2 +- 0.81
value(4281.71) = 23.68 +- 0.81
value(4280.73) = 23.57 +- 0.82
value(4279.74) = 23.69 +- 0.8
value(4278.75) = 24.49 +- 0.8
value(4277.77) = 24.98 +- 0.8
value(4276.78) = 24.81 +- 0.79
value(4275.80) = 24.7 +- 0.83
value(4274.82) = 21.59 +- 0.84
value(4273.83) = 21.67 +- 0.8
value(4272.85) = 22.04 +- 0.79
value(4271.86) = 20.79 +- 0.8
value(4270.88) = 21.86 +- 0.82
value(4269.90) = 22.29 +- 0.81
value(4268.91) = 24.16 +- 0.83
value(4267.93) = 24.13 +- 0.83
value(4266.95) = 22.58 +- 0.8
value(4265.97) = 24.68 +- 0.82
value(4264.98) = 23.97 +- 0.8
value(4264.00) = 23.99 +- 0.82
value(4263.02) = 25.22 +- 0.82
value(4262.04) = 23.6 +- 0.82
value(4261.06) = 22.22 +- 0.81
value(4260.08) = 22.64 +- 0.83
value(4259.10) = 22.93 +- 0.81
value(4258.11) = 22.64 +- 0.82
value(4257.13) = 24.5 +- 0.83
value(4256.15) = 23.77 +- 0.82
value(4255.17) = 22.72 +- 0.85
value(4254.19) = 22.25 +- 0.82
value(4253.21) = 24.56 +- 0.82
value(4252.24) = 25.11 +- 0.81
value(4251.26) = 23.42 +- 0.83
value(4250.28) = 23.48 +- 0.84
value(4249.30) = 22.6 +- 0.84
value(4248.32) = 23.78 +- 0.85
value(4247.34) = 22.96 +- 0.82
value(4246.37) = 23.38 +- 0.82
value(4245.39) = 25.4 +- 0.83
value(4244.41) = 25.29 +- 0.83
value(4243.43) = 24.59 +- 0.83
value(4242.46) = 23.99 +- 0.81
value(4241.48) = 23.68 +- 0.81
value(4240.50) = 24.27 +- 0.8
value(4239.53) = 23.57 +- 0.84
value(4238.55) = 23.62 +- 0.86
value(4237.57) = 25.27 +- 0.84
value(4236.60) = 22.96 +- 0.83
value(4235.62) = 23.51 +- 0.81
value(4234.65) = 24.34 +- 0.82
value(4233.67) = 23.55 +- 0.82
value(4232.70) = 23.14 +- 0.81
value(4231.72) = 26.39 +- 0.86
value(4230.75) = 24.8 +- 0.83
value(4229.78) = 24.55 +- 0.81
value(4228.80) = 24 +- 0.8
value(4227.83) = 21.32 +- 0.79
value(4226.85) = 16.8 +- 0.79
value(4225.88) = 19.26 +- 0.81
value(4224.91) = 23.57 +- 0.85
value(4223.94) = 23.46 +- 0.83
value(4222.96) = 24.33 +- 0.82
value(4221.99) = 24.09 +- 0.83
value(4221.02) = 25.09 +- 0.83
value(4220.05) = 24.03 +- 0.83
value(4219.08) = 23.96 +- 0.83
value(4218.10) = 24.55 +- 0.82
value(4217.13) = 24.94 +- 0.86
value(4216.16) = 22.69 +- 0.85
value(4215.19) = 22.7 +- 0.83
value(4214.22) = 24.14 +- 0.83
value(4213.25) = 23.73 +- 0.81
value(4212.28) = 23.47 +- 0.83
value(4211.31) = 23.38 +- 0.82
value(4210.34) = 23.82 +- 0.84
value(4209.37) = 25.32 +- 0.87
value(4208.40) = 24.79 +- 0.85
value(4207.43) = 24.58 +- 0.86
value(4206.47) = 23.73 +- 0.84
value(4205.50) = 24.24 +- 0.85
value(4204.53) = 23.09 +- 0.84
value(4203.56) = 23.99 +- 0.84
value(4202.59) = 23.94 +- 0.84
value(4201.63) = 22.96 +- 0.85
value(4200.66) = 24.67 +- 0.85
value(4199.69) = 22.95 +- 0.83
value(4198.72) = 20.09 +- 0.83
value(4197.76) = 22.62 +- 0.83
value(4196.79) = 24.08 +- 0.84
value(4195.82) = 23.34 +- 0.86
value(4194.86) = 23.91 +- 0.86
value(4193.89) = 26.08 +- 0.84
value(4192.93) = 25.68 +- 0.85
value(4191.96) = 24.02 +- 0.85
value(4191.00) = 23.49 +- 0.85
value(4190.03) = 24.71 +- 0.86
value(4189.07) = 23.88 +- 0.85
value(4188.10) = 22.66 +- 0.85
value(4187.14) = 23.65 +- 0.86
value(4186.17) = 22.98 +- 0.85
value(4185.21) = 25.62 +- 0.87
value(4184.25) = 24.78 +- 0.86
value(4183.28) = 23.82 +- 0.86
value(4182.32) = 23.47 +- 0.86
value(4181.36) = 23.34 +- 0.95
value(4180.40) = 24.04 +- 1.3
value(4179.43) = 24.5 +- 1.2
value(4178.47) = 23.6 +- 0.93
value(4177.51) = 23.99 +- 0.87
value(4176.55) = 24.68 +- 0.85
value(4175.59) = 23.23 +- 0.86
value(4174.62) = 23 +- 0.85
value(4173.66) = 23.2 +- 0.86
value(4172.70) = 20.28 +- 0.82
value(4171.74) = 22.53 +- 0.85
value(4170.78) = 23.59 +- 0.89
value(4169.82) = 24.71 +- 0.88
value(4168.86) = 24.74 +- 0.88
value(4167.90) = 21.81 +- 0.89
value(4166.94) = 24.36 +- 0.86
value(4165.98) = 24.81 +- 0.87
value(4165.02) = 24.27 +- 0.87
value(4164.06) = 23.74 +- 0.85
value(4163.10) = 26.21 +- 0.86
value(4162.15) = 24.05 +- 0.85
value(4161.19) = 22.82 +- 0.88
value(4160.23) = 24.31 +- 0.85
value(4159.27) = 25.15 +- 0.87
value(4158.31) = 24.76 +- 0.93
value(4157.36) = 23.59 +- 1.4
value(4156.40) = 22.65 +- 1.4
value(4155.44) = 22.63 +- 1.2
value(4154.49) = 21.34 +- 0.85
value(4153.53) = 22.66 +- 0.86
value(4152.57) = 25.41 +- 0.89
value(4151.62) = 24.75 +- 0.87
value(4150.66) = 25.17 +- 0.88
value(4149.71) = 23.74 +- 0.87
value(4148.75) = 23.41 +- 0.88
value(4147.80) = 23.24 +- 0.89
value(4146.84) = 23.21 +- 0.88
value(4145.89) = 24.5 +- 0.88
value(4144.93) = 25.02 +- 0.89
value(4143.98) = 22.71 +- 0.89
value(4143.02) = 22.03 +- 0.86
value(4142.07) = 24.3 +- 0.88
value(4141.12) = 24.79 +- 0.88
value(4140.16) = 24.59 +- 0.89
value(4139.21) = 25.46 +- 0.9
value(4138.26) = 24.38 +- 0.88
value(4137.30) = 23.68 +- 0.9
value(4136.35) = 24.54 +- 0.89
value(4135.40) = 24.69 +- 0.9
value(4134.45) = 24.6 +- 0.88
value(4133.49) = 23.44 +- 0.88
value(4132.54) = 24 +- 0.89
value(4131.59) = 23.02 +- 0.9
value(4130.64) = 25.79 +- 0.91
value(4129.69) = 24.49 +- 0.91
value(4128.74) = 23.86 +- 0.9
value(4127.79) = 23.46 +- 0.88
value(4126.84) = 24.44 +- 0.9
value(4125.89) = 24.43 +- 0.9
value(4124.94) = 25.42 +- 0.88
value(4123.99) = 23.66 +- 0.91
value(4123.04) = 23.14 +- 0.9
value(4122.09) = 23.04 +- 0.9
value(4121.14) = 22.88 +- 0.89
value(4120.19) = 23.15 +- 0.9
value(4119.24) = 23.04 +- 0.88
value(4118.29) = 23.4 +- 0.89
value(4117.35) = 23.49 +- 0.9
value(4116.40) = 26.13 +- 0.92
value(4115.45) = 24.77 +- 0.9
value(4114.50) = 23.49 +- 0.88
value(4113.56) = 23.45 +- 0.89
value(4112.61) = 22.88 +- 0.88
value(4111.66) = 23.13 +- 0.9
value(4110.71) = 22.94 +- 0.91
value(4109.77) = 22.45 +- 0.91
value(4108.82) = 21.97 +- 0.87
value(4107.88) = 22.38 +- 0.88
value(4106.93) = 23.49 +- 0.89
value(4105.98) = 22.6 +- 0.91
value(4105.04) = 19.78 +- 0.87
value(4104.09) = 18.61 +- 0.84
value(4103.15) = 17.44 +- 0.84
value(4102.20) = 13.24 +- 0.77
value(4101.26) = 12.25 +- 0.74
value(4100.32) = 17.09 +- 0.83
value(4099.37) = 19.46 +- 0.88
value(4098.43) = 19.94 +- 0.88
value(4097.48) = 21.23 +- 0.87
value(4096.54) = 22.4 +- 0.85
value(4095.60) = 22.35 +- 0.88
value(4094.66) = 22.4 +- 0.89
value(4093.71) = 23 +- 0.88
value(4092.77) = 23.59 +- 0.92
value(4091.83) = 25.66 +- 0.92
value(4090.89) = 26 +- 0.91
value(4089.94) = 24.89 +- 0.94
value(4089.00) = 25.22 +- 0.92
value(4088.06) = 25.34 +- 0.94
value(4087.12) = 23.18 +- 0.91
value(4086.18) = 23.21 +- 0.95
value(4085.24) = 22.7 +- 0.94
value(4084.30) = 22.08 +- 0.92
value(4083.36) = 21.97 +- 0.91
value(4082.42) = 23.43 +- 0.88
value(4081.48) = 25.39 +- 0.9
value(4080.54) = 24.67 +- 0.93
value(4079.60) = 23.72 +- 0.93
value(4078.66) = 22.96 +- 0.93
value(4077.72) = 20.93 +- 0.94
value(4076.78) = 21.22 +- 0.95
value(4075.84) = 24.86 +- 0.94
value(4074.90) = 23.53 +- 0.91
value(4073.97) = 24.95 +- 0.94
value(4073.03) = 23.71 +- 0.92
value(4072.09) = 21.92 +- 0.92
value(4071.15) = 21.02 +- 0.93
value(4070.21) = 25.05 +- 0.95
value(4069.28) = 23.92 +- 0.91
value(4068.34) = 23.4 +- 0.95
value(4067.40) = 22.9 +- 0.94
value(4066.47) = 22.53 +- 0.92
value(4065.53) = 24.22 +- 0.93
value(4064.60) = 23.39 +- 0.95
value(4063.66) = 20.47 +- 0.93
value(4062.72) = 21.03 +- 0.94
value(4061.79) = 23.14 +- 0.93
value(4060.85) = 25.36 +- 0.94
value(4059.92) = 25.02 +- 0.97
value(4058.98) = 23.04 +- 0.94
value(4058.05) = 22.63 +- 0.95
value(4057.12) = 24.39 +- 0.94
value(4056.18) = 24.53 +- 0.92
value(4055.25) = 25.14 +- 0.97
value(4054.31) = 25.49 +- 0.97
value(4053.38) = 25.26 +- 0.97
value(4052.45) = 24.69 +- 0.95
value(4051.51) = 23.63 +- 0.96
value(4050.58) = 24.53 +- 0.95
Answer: -0.05 mag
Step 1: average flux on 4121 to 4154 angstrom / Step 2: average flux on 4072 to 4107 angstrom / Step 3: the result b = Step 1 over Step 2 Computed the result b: 1.09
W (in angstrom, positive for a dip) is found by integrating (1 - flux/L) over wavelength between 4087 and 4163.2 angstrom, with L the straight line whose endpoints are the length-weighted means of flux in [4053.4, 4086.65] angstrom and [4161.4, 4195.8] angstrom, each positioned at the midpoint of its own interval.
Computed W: 1.7 angstrom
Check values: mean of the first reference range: 23.4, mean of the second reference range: 23.9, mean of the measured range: 23.1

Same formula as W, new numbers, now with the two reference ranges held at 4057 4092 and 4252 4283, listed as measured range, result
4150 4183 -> -0.4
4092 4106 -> 2.2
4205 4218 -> -0.3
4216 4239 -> -0.1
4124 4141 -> -0.7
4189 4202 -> -0.2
